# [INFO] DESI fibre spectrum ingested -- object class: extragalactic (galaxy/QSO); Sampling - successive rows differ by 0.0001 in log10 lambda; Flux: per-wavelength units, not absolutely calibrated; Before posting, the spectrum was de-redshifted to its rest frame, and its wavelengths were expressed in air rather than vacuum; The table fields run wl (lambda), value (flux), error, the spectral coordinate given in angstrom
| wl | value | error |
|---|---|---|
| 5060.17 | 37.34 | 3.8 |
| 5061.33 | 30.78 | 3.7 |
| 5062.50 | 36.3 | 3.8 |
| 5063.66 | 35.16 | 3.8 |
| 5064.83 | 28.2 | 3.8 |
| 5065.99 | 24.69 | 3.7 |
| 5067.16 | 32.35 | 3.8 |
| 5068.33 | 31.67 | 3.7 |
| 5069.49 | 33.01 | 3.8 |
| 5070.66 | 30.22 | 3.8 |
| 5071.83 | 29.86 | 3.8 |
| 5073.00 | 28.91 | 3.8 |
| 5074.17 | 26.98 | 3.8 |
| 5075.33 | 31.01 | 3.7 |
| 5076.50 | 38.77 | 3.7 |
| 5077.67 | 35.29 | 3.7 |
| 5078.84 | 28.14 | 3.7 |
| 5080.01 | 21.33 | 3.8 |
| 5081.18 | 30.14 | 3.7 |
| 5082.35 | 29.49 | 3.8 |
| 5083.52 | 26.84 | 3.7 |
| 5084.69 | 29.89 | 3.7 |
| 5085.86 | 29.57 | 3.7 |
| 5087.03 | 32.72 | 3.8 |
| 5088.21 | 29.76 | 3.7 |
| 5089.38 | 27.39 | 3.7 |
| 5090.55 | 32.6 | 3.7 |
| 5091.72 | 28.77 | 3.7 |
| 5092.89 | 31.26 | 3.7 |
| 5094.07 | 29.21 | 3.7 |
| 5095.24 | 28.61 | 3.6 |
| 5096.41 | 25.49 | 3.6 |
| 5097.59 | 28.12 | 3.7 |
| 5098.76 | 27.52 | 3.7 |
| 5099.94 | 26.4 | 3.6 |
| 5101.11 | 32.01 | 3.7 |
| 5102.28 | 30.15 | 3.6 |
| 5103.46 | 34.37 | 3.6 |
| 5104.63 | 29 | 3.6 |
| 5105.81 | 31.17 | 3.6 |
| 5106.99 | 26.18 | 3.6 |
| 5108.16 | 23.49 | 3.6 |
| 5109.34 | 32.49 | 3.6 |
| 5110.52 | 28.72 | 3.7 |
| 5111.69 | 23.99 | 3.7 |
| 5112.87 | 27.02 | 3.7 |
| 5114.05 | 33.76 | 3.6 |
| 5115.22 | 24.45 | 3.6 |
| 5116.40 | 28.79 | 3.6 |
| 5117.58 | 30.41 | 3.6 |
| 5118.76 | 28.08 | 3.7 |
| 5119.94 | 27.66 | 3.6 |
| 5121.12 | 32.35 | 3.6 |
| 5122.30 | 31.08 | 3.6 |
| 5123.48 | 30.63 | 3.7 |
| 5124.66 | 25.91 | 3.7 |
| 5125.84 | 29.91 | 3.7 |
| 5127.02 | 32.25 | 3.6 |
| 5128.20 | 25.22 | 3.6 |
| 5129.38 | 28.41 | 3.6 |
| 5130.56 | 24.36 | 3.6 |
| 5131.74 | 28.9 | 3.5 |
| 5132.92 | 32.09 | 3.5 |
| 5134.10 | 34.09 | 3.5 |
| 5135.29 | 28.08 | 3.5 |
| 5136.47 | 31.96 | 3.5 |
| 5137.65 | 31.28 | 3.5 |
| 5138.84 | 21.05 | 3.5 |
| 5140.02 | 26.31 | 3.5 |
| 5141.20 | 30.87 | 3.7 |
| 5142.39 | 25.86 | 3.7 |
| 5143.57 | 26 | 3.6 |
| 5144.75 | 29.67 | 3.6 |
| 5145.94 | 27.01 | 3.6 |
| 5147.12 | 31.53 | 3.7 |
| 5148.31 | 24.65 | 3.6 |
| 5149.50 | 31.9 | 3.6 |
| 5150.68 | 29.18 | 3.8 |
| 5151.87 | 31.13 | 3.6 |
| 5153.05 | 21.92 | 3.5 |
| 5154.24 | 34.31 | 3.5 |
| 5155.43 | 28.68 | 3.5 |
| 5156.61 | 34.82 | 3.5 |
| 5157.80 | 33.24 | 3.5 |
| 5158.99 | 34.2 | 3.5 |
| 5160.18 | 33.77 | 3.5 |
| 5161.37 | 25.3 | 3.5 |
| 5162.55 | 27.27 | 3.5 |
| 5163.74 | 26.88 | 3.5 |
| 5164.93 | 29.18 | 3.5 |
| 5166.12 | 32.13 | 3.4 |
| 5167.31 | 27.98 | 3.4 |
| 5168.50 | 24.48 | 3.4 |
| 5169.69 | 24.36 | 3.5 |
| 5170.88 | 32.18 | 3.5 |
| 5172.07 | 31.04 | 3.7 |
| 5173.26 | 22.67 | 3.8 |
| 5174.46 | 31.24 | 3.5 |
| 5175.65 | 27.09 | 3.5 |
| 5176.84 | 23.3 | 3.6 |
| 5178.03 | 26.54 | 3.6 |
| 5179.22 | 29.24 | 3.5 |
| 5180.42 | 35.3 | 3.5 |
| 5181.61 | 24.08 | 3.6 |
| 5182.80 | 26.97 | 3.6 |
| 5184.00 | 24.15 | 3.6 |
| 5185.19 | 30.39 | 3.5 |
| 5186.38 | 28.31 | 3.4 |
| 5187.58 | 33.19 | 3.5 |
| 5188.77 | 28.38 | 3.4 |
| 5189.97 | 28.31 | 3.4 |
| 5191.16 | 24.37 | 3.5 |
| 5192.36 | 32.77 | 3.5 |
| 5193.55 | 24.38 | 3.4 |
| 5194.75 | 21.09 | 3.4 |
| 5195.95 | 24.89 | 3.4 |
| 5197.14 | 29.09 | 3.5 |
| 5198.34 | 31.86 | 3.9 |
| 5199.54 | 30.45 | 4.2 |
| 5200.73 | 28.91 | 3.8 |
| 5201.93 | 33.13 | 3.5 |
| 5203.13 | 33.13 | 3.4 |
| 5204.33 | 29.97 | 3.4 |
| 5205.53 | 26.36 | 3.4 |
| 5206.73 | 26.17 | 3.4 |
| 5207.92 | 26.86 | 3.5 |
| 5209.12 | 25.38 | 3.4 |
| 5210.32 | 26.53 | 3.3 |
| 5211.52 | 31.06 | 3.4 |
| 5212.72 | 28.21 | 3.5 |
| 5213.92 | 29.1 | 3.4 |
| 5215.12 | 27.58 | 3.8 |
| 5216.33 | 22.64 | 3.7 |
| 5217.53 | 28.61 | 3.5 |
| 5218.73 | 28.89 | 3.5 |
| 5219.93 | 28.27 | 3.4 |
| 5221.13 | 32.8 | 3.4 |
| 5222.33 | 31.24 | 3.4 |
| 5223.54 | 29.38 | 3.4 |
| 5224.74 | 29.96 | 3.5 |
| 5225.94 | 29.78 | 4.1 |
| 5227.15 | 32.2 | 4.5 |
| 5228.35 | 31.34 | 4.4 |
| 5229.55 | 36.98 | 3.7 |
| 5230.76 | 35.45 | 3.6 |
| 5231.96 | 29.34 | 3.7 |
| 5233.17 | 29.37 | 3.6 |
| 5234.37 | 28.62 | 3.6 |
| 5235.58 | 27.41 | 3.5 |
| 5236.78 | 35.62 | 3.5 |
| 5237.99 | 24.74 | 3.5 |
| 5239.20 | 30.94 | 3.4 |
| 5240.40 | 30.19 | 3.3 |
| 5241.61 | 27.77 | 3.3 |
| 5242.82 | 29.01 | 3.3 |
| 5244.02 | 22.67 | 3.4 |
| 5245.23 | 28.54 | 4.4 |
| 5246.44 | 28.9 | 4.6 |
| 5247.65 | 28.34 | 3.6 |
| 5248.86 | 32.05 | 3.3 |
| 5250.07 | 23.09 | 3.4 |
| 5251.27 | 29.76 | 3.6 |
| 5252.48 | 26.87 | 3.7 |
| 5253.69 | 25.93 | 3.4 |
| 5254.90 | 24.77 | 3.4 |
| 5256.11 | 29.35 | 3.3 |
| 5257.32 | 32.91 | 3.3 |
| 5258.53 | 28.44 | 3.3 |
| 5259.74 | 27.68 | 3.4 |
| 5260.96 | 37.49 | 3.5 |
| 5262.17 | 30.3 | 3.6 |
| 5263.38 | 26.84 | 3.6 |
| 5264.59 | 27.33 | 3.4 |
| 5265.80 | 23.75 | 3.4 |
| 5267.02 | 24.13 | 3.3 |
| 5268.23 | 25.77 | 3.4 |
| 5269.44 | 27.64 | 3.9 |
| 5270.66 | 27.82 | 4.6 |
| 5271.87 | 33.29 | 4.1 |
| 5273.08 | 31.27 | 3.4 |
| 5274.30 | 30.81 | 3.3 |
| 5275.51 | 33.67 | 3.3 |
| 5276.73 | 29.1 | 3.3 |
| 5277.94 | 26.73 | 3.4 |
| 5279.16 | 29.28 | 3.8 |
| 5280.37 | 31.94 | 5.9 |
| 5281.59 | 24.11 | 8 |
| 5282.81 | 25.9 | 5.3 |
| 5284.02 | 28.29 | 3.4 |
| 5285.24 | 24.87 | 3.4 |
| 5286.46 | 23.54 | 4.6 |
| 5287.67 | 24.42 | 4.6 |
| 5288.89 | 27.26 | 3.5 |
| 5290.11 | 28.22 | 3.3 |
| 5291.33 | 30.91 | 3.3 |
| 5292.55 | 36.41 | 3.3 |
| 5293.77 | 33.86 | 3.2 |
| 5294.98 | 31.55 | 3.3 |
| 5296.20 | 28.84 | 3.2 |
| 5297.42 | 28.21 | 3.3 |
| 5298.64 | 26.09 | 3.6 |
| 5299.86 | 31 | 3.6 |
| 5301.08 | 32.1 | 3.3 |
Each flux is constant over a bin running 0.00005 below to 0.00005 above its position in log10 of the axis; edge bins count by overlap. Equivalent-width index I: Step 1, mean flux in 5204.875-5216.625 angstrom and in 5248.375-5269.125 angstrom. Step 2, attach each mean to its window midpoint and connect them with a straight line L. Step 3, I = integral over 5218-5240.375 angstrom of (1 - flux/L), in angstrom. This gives -2.6 angstrom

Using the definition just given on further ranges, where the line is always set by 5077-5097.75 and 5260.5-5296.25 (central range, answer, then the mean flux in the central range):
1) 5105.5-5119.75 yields 0.5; 28.1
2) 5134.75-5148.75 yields 0.6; 27.9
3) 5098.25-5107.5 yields -0.2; 29.6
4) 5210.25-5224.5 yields 0.1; 28.8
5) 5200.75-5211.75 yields 0.1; 28.7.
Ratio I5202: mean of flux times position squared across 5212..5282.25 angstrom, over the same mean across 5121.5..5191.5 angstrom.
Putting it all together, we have 1.05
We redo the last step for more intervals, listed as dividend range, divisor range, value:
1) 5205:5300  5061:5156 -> 1.04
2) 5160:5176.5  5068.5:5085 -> 0.97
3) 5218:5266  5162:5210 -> 1.07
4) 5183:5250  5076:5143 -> 1.04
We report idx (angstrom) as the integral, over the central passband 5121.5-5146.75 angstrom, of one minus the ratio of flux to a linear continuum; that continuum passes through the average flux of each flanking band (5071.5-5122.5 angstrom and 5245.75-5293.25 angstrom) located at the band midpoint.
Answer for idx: 0.4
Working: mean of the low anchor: 29.3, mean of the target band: 28.7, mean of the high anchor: 28.4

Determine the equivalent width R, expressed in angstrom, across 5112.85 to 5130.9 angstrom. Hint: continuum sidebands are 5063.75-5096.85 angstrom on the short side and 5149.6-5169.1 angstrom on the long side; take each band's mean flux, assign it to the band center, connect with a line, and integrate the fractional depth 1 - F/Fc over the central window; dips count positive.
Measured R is 0.54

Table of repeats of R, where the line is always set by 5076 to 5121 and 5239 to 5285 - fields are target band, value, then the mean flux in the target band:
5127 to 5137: -0.09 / 29.3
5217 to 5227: -0.47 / 30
